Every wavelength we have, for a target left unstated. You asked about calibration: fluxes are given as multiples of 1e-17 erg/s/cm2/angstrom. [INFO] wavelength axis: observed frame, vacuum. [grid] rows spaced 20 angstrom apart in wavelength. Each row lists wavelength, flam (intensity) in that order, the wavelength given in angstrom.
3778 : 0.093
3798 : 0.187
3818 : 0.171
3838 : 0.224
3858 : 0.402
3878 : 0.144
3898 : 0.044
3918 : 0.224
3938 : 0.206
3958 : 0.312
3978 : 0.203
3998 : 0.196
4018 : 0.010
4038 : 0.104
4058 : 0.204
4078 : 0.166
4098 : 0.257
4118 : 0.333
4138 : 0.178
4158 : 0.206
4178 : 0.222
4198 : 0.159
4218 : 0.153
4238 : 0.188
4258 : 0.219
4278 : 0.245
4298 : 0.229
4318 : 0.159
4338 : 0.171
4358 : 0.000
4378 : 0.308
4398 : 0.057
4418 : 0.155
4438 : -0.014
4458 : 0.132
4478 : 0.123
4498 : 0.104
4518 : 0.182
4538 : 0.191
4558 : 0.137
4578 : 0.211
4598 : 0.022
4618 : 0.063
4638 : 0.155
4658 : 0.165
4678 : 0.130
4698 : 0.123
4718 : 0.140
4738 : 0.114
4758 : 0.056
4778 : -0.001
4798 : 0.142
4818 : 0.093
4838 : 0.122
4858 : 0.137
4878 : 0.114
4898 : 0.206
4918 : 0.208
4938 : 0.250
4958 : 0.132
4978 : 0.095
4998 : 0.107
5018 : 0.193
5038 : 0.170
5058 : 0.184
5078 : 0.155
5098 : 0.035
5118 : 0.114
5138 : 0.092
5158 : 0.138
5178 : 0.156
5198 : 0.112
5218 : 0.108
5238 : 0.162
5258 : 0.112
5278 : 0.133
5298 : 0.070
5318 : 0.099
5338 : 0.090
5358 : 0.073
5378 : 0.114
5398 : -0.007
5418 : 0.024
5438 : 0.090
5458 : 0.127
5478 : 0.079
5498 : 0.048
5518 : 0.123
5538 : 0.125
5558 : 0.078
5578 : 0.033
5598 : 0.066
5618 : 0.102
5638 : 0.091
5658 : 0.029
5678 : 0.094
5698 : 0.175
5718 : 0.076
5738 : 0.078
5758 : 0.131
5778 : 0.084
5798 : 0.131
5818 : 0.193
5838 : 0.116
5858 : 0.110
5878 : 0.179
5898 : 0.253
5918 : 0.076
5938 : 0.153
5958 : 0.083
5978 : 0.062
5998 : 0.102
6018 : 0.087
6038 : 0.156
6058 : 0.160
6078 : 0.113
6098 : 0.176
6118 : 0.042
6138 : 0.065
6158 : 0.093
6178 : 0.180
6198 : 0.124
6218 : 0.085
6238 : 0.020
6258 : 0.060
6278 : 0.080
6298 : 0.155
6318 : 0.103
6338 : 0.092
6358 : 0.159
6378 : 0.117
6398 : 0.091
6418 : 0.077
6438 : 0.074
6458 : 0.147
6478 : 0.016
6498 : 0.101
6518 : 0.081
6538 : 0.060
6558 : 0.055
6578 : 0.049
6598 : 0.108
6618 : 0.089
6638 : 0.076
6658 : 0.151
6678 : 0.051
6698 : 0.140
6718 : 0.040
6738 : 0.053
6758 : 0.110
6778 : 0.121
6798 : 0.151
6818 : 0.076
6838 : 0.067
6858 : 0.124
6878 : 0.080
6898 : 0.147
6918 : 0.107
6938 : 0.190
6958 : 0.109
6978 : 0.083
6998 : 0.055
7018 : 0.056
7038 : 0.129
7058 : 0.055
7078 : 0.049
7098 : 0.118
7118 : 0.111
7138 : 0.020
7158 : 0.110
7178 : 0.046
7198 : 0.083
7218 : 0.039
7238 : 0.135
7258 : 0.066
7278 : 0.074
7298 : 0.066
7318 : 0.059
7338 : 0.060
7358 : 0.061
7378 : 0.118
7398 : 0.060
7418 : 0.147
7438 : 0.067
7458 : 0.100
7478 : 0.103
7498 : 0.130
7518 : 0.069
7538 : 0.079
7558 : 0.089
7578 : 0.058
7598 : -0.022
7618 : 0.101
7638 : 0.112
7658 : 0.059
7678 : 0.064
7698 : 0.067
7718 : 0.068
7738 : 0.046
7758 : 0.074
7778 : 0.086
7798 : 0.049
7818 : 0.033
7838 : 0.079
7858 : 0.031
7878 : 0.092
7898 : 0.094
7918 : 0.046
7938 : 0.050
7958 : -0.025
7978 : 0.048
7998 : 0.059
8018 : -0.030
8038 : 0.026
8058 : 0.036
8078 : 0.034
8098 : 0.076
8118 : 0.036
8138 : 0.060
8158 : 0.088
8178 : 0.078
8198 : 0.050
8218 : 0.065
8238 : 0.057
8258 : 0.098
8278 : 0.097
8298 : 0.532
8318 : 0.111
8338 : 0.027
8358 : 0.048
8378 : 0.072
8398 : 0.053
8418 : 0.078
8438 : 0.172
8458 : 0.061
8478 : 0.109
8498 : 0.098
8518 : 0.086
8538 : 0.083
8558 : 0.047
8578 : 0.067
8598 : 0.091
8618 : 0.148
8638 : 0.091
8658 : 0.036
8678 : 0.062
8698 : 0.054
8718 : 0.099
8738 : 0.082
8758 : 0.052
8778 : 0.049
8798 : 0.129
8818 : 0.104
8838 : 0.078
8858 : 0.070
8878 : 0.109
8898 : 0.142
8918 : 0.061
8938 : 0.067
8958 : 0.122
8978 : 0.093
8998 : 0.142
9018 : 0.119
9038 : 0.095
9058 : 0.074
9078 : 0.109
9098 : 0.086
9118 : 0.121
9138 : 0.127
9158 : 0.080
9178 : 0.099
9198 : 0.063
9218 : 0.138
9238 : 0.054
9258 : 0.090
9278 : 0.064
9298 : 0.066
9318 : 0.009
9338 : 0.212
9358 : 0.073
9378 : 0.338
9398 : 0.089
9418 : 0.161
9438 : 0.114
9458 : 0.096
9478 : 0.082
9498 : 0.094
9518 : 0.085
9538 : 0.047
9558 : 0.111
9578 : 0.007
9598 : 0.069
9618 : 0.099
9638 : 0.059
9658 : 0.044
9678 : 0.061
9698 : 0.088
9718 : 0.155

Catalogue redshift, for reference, 1.23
